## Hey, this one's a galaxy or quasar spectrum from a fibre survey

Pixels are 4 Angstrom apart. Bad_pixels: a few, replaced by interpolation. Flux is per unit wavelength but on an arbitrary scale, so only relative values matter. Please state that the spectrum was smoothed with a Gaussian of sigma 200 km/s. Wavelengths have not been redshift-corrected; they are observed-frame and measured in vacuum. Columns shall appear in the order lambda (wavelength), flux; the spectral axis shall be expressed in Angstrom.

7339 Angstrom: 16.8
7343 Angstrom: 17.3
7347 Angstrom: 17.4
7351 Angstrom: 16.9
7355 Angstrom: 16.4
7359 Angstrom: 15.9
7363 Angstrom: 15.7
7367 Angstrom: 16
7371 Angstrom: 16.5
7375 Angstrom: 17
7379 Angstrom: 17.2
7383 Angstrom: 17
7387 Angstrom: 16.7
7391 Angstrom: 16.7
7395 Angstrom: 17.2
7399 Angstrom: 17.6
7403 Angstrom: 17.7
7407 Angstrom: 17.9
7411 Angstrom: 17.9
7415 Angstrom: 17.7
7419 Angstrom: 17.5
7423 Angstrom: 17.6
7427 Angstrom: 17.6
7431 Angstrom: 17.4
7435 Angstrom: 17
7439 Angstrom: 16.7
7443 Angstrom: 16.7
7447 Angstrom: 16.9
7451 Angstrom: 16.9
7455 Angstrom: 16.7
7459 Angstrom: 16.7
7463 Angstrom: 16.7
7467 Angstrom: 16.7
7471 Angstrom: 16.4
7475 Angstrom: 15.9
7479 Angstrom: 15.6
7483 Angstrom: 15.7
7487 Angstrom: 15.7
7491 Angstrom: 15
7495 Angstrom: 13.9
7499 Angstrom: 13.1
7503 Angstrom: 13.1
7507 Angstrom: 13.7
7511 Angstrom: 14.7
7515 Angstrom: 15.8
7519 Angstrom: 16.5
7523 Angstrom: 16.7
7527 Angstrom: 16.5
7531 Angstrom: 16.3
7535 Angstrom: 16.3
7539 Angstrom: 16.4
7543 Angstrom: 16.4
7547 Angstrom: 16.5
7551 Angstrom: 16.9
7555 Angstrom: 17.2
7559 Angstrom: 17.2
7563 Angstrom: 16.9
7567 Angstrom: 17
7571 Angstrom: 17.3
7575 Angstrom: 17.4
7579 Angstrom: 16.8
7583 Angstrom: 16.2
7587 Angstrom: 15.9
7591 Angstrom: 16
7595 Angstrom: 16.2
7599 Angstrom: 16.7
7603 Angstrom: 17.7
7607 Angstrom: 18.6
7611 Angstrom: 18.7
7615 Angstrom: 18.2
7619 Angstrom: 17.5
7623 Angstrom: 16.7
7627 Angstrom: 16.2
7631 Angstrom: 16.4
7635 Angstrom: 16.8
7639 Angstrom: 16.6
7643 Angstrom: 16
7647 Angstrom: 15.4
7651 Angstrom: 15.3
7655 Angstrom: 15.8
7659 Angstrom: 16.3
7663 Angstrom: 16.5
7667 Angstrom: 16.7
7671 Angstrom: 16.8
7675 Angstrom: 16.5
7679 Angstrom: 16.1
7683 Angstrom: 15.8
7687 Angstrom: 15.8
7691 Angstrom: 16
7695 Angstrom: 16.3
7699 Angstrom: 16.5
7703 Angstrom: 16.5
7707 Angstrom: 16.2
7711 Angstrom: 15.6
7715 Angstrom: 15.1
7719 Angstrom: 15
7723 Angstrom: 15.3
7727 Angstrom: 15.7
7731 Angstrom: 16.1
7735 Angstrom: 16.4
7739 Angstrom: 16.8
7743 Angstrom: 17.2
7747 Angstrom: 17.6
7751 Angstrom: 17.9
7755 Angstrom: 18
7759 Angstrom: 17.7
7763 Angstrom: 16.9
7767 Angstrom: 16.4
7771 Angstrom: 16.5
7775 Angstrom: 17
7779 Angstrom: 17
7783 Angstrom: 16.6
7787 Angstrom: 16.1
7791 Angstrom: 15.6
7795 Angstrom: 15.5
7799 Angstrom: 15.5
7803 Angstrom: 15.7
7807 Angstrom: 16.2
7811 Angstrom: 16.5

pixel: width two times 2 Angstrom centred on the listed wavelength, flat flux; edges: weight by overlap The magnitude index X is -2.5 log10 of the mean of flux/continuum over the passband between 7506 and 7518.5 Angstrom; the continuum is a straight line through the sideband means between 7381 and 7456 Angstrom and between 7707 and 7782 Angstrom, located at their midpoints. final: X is 0.14 mag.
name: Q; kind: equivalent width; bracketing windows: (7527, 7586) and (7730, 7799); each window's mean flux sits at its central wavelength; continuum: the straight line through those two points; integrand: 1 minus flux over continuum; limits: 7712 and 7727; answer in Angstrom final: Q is 1.4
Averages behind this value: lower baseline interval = 16.7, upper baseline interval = 16.8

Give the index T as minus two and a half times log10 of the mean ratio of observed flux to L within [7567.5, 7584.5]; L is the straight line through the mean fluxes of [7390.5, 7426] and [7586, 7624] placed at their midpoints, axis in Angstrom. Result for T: 0.02 mag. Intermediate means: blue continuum 17.6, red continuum 17.3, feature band 17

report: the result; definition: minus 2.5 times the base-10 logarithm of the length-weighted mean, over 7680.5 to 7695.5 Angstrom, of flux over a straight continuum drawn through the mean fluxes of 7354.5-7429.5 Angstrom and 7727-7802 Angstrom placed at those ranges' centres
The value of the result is 0.05 mag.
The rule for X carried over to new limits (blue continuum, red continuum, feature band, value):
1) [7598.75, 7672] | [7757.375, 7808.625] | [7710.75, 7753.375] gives 0.01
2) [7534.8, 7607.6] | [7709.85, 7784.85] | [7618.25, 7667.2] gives 0.03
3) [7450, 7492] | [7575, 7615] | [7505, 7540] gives 0.05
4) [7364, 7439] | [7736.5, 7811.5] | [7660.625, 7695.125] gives 0.03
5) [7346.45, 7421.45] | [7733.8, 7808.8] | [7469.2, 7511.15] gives 0.14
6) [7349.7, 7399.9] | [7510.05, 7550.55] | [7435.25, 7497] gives 0.02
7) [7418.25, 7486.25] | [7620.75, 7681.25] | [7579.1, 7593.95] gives 0.02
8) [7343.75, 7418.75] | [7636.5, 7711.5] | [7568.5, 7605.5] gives -0.02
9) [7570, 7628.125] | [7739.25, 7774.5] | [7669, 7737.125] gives 0.08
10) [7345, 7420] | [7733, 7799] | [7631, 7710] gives 0.04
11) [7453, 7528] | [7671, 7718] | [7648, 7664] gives 0.00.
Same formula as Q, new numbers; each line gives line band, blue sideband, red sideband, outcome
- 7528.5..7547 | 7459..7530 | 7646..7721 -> -0.9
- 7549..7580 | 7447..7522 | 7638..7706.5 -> -2.5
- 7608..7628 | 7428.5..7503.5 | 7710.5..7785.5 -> -1.5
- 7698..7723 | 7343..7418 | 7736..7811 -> 1.5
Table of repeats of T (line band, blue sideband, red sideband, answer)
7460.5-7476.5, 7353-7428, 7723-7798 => 0.03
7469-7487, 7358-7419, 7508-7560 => 0.05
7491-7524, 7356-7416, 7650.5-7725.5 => 0.13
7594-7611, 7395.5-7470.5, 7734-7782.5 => -0.02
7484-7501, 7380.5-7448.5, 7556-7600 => 0.17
